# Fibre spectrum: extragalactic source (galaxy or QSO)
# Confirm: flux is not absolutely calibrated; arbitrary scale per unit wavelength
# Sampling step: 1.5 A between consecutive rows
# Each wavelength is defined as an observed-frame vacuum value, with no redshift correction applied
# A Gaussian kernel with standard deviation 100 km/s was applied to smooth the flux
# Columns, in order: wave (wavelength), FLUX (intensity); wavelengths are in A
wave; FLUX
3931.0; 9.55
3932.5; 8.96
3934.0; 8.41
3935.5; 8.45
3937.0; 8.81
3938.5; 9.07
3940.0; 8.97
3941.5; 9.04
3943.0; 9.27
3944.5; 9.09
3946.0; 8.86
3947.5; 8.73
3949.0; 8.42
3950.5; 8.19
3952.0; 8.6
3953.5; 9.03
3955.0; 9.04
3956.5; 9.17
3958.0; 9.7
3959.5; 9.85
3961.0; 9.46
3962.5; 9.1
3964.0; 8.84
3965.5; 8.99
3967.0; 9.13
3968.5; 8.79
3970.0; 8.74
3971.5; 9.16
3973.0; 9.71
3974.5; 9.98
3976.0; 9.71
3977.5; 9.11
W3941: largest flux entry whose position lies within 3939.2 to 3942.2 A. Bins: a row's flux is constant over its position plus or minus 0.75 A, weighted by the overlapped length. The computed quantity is 9.04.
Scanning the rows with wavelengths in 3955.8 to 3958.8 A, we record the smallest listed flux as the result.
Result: 9.17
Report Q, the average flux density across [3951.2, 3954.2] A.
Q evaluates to 8.8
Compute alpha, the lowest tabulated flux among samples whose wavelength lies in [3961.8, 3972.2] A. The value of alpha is 8.74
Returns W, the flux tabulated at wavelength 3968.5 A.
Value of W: 8.79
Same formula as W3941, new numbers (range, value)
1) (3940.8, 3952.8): 9.27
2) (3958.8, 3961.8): 9.85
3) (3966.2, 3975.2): 9.98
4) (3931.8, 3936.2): 8.96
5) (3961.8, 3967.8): 9.13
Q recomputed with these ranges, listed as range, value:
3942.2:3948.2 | 8.99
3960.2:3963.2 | 9.29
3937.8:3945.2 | 9.09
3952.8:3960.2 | 9.36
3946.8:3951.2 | 8.45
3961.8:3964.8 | 8.97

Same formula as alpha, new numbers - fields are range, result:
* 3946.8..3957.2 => 8.19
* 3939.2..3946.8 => 8.86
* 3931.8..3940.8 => 8.41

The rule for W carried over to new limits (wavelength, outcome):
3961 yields 9.46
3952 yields 8.6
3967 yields 9.13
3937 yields 8.81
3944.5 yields 9.09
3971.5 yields 9.16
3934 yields 8.41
